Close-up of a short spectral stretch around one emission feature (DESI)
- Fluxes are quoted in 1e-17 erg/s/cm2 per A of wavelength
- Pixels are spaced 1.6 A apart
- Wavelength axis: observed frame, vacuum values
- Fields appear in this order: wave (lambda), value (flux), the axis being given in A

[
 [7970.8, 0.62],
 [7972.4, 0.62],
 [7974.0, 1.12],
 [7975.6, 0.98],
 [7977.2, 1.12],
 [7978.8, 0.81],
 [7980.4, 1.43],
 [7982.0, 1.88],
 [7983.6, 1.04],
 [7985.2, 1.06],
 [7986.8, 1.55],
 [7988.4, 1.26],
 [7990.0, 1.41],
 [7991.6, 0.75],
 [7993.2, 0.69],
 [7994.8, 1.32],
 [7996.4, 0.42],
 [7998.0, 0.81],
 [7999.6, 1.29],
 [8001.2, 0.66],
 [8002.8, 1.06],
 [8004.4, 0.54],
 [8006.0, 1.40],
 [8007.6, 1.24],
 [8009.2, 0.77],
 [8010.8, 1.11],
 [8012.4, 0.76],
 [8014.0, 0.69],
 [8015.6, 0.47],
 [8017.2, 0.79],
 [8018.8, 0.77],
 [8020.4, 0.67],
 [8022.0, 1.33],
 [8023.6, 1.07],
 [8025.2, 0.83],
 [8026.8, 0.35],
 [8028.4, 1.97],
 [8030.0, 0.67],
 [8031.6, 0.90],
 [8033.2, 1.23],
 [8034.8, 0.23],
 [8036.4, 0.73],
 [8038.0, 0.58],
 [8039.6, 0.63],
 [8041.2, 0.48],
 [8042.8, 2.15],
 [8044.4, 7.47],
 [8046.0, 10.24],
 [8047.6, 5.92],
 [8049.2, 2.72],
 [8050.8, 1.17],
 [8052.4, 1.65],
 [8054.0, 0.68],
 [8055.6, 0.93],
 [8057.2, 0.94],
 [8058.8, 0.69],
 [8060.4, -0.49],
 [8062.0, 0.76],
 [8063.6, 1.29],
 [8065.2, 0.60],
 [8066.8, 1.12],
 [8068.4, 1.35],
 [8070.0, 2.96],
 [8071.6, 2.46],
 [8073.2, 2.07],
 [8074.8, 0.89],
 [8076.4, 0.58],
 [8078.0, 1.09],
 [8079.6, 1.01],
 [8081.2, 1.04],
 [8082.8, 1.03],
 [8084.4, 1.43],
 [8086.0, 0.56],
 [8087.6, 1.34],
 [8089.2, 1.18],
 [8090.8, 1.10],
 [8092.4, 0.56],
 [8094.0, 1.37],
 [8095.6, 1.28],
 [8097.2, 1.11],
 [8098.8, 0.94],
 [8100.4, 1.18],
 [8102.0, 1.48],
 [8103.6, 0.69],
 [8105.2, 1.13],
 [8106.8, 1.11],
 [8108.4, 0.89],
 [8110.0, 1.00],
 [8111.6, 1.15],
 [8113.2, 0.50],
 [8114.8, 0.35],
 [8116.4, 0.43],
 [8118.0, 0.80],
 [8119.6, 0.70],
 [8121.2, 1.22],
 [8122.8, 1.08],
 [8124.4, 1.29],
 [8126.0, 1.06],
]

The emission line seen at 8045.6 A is H-alpha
